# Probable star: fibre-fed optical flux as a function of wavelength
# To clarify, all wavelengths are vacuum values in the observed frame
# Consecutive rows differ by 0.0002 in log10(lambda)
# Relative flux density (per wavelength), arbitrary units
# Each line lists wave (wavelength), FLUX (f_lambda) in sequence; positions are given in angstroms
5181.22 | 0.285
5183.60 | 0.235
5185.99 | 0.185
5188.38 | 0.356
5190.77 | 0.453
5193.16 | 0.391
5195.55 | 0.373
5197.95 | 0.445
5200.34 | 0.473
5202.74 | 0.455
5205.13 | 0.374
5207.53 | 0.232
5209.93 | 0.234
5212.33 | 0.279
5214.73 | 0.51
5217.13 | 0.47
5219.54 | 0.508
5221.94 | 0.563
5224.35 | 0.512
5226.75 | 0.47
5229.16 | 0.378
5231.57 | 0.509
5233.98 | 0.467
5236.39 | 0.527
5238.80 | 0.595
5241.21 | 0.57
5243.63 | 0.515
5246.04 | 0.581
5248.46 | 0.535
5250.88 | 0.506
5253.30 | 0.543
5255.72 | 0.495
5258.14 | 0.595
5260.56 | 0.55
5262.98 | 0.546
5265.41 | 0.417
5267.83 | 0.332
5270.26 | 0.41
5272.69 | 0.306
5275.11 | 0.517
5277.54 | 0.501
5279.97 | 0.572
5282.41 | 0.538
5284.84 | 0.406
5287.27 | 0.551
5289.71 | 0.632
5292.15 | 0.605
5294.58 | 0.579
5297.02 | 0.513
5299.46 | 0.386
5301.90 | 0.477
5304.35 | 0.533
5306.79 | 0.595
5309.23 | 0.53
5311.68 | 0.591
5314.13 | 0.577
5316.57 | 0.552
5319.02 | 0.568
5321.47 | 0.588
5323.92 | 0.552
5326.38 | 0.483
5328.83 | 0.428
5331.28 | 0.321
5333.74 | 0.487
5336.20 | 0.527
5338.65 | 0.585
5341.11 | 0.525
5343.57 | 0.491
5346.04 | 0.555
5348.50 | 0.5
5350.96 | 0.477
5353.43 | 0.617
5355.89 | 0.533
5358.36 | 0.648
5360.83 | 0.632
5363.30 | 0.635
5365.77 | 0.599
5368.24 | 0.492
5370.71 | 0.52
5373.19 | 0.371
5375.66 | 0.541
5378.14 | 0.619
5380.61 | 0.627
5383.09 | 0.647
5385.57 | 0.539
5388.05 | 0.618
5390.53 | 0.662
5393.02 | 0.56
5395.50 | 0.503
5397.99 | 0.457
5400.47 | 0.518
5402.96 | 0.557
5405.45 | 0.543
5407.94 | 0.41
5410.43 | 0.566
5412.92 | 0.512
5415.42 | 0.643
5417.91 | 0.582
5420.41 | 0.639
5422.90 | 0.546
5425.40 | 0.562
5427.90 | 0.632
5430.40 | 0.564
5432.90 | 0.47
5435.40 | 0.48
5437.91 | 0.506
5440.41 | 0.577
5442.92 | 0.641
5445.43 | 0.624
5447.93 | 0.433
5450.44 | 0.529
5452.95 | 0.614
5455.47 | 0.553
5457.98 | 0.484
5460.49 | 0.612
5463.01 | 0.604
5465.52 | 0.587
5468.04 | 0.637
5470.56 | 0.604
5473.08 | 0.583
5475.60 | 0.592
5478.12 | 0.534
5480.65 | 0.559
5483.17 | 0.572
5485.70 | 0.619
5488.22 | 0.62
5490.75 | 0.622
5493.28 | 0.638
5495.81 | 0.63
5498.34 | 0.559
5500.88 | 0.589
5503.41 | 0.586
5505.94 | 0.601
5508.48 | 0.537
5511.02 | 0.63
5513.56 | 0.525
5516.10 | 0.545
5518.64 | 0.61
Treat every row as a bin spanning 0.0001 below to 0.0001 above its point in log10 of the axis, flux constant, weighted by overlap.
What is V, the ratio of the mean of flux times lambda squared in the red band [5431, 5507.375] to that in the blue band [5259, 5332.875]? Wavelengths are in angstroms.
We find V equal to 1.2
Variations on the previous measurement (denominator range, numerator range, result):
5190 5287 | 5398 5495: 1.31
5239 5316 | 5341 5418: 1.11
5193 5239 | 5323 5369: 1.28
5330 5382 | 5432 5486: 1.09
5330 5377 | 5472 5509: 1.17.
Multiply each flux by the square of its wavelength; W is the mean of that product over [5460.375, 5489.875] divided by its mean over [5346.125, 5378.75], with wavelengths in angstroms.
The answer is 1.1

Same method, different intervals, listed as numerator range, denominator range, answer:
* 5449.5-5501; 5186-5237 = 1.54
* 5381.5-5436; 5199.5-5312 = 1.20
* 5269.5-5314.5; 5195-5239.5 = 1.21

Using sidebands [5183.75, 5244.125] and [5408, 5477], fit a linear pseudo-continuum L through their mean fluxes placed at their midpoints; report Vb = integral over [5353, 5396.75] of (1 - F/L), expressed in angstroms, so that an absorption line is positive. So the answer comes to -4.1 angstroms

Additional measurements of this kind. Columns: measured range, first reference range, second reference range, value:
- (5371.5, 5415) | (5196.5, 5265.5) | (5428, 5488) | -0.35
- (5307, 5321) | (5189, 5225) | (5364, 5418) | -2.09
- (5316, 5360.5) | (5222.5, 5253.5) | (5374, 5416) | 1.32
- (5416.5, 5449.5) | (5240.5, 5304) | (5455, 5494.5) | 0.81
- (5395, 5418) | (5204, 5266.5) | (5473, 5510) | 1.10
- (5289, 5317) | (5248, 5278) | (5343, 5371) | -1.74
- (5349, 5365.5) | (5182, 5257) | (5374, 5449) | -1.91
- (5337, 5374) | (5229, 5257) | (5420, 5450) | -0.42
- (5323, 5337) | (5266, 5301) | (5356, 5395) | 1.85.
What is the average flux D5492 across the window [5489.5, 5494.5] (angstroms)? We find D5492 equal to 0.63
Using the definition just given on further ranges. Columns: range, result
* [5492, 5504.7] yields 0.601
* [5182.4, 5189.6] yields 0.26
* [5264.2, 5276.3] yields 0.396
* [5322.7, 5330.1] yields 0.487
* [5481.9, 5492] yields 0.608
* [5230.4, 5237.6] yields 0.501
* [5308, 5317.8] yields 0.563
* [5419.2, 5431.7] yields 0.588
